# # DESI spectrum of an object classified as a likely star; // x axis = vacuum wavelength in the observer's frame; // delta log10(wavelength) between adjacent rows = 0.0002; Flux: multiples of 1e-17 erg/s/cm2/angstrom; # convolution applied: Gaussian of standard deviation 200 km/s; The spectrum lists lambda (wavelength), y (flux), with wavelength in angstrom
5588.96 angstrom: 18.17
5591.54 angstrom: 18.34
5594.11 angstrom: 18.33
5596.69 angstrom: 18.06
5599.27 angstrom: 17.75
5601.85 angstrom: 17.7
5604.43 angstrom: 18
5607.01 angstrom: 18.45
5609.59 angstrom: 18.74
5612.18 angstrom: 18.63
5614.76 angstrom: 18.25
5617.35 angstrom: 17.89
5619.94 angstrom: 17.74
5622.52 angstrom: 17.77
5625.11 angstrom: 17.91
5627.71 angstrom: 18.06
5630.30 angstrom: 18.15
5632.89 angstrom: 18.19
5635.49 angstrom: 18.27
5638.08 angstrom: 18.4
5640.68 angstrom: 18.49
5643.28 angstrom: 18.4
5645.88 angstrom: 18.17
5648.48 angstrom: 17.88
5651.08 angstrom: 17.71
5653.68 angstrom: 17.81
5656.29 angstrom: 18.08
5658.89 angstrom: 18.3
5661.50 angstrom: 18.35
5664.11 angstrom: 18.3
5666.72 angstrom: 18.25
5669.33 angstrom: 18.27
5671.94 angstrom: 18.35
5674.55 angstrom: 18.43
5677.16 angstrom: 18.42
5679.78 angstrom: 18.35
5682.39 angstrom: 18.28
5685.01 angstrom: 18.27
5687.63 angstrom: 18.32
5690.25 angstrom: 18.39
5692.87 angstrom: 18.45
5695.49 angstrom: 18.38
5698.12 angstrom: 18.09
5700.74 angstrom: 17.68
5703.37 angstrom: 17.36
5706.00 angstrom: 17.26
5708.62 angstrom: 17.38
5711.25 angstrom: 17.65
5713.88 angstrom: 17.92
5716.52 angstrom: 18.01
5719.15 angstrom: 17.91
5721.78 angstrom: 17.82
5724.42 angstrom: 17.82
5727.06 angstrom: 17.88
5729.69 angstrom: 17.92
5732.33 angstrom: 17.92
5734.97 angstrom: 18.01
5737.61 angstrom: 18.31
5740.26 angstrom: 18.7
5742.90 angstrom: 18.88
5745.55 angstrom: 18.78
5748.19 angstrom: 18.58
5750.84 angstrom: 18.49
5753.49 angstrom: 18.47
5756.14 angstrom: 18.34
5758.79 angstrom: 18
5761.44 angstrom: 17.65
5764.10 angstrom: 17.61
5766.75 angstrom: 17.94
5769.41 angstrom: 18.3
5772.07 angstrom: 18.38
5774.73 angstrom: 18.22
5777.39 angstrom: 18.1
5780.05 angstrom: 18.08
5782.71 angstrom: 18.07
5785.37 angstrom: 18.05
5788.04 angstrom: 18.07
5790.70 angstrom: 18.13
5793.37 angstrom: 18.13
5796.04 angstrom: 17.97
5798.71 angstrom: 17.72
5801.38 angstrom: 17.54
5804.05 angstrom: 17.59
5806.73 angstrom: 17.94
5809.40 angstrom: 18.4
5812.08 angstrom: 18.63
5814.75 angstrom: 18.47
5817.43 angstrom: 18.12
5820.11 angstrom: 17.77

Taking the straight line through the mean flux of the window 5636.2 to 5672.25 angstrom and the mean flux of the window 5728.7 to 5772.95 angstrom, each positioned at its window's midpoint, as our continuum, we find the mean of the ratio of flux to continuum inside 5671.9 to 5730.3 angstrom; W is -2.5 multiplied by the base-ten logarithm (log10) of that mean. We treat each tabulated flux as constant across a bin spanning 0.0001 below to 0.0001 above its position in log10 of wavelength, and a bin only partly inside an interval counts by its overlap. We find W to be 0.013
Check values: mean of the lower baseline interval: 18.2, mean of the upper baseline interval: 18.3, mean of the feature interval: 18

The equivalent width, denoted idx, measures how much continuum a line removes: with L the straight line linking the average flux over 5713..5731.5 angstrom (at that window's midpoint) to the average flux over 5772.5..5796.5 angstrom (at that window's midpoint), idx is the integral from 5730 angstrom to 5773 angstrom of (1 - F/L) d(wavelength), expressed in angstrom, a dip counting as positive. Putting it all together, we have -0.64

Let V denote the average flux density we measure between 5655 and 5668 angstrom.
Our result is 18.3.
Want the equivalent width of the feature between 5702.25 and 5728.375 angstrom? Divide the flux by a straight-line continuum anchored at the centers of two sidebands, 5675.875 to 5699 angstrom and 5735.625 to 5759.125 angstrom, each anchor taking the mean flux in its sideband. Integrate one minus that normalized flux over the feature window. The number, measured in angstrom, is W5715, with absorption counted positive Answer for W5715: 1.0 angstrom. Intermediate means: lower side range 18.3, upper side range 18.5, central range 17.7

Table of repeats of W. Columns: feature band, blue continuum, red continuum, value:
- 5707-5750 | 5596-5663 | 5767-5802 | 0.00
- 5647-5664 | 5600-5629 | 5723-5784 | 0.00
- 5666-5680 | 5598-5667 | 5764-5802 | -0.01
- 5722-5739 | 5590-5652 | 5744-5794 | 0.01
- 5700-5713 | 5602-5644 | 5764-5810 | 0.04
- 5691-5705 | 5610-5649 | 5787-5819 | 0.01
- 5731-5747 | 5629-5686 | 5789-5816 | -0.02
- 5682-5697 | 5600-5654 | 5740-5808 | -0.01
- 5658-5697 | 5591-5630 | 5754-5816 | -0.01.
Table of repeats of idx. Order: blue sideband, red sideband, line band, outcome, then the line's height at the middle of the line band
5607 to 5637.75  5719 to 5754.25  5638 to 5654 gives 0.1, 18.2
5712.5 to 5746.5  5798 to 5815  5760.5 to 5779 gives 0.0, 18.1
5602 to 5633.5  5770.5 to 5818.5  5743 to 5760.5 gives -0.3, 18.1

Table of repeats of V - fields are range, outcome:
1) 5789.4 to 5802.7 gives 17.9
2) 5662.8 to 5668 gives 18.3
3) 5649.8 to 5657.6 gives 17.9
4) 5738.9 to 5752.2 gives 18.7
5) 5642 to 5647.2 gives 18.3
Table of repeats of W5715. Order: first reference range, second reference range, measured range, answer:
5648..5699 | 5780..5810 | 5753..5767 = 0.0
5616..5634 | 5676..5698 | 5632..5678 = -0.2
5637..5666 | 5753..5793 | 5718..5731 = 0.2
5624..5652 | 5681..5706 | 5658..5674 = -0.2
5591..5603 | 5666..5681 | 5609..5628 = 0.0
